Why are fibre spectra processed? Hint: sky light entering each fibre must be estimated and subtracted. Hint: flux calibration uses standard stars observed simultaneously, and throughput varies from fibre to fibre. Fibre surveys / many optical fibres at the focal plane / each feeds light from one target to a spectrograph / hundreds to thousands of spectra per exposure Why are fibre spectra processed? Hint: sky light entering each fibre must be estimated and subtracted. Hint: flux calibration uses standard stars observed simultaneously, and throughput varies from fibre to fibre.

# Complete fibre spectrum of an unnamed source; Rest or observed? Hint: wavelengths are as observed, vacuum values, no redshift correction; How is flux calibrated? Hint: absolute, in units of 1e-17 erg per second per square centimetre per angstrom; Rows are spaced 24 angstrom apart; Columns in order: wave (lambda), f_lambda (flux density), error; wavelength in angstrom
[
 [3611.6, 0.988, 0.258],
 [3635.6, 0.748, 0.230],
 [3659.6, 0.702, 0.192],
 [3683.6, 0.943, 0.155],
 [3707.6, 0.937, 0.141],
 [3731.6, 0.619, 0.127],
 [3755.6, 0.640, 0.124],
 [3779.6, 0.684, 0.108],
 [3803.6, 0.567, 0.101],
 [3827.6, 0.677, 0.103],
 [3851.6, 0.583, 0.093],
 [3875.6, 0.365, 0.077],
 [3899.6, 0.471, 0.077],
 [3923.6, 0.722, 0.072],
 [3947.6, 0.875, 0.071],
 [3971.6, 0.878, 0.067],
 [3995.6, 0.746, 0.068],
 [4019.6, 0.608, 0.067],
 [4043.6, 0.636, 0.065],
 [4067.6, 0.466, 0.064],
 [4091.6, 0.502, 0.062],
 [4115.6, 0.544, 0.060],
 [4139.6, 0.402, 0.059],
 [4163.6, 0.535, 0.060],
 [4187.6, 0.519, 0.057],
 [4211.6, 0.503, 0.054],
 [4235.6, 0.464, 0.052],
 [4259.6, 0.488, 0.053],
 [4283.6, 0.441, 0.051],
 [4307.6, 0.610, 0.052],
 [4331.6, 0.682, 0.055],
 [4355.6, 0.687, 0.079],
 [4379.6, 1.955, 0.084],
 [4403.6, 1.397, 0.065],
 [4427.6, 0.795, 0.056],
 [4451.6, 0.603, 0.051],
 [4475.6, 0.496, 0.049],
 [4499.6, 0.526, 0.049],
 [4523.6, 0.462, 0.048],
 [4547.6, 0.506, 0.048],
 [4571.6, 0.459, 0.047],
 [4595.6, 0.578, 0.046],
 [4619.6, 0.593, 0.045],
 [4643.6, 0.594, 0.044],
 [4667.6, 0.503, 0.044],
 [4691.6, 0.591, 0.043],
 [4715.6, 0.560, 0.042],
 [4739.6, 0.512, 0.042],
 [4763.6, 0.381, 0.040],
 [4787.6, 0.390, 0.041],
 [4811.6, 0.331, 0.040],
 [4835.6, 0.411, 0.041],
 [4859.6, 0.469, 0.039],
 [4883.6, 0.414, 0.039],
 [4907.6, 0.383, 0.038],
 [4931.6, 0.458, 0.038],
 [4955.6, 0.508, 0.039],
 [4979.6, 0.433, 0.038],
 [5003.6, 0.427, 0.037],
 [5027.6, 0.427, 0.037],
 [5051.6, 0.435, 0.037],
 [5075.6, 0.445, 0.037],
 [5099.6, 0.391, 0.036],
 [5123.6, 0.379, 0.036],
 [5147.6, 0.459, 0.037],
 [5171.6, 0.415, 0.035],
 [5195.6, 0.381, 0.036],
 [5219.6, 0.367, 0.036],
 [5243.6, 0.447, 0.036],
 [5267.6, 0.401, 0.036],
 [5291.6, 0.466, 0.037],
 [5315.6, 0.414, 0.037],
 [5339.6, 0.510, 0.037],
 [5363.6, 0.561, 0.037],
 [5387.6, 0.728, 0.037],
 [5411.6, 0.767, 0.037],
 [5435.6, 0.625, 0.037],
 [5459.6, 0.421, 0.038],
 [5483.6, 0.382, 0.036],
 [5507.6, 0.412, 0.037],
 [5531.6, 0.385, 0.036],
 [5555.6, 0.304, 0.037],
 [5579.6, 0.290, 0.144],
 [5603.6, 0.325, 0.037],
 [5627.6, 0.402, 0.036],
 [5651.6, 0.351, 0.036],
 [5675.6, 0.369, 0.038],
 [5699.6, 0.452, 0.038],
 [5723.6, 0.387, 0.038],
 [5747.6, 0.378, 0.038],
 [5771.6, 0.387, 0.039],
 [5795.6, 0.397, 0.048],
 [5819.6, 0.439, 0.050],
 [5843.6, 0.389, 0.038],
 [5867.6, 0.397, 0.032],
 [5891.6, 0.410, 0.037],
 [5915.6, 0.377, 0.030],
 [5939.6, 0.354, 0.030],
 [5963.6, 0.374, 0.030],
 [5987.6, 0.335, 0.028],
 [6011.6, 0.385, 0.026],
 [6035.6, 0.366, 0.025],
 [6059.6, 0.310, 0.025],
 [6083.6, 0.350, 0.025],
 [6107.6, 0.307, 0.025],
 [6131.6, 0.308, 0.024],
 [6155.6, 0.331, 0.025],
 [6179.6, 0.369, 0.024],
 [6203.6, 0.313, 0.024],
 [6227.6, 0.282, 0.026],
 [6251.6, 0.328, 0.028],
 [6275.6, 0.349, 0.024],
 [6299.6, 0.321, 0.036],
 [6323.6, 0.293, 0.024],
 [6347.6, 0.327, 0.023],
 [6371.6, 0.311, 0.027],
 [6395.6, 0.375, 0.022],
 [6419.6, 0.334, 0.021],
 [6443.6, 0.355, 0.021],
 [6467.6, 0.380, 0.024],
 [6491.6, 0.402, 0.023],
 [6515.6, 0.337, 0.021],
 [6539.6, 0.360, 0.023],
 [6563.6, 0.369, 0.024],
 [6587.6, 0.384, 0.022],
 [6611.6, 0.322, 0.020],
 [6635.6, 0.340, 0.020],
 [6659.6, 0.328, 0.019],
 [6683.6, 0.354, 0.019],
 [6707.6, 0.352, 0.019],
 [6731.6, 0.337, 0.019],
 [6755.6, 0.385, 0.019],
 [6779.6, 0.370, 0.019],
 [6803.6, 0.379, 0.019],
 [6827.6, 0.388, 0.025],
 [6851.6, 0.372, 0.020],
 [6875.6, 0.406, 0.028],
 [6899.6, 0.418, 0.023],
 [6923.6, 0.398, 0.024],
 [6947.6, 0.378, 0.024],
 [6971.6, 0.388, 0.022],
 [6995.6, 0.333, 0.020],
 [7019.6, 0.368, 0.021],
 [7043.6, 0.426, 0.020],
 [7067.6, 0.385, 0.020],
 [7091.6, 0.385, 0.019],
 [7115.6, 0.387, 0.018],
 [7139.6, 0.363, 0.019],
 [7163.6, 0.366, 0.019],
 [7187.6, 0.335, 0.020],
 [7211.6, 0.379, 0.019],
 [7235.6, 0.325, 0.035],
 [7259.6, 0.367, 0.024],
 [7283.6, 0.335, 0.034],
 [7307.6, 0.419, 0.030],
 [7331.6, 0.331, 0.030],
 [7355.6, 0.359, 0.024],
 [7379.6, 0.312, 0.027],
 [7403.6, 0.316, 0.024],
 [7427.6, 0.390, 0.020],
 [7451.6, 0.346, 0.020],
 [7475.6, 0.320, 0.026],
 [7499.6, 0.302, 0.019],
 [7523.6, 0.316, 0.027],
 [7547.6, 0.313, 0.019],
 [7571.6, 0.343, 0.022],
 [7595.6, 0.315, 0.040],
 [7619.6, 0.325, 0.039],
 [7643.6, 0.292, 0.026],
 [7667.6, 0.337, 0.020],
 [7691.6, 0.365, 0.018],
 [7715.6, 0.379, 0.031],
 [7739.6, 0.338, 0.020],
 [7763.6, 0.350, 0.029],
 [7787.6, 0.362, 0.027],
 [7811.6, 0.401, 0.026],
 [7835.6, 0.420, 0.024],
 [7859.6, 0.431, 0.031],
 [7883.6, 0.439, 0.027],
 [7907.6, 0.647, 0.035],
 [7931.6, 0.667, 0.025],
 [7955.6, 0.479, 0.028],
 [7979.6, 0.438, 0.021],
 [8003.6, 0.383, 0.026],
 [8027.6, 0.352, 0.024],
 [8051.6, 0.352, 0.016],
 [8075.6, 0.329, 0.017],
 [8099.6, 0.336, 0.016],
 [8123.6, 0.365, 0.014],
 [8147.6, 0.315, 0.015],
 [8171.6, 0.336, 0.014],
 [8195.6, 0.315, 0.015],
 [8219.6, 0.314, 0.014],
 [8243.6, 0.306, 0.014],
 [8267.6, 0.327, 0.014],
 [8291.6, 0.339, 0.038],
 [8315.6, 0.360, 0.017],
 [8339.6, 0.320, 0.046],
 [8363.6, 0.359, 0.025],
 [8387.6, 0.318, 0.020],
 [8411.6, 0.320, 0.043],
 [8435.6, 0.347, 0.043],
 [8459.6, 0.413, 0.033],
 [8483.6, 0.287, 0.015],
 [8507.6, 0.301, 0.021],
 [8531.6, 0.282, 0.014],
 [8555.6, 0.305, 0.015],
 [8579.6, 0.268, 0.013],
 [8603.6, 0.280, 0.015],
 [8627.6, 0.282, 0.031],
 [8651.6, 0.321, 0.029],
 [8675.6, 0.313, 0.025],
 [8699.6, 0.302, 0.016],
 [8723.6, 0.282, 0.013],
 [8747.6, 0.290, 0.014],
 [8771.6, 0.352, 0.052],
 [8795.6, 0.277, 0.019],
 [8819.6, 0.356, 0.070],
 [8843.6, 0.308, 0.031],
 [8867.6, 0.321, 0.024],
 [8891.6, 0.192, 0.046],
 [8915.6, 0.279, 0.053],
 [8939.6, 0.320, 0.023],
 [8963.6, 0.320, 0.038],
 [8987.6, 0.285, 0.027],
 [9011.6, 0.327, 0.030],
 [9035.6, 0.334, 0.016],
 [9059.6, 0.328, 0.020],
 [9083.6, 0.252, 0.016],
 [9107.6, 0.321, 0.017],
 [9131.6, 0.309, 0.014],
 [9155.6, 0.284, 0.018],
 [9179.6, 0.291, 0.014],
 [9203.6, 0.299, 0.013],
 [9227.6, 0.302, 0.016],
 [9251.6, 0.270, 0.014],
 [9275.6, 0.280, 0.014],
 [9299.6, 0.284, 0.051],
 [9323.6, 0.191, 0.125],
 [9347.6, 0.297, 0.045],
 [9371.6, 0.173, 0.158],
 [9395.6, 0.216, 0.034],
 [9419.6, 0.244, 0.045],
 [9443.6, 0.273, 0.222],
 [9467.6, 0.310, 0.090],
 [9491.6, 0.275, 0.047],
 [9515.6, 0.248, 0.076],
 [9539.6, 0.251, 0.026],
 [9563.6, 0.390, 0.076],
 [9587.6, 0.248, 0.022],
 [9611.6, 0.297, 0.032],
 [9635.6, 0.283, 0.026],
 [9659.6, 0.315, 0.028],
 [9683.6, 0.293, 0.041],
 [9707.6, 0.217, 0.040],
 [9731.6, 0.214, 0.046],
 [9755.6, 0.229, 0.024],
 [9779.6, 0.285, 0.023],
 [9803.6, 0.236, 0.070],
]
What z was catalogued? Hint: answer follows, 1.83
